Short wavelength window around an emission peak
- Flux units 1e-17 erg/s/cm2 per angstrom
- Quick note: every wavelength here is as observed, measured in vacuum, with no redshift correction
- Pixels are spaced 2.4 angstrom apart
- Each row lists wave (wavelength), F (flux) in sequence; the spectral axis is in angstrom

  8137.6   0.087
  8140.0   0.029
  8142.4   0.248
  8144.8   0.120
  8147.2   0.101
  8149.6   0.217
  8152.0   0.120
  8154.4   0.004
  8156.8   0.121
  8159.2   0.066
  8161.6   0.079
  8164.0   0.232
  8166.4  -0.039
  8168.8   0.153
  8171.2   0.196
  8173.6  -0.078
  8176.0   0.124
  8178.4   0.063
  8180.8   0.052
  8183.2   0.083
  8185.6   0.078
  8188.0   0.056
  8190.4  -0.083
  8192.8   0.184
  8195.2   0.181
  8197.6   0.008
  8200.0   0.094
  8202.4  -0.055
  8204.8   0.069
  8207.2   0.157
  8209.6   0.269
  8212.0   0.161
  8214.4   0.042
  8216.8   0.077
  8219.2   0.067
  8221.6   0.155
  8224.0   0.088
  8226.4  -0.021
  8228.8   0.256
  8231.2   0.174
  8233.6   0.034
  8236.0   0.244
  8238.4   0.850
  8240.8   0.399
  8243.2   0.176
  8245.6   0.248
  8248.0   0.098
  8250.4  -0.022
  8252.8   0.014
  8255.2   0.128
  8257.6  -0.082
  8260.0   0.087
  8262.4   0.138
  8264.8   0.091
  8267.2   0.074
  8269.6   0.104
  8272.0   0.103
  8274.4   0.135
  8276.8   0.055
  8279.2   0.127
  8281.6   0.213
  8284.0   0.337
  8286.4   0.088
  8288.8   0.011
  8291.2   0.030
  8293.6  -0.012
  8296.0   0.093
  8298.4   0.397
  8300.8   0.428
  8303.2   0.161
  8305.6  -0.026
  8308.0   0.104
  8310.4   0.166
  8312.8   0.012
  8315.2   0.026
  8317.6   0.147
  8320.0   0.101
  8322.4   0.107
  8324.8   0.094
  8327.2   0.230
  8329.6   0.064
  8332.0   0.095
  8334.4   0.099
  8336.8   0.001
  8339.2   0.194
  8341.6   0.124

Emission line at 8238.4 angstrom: H-gamma 4340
